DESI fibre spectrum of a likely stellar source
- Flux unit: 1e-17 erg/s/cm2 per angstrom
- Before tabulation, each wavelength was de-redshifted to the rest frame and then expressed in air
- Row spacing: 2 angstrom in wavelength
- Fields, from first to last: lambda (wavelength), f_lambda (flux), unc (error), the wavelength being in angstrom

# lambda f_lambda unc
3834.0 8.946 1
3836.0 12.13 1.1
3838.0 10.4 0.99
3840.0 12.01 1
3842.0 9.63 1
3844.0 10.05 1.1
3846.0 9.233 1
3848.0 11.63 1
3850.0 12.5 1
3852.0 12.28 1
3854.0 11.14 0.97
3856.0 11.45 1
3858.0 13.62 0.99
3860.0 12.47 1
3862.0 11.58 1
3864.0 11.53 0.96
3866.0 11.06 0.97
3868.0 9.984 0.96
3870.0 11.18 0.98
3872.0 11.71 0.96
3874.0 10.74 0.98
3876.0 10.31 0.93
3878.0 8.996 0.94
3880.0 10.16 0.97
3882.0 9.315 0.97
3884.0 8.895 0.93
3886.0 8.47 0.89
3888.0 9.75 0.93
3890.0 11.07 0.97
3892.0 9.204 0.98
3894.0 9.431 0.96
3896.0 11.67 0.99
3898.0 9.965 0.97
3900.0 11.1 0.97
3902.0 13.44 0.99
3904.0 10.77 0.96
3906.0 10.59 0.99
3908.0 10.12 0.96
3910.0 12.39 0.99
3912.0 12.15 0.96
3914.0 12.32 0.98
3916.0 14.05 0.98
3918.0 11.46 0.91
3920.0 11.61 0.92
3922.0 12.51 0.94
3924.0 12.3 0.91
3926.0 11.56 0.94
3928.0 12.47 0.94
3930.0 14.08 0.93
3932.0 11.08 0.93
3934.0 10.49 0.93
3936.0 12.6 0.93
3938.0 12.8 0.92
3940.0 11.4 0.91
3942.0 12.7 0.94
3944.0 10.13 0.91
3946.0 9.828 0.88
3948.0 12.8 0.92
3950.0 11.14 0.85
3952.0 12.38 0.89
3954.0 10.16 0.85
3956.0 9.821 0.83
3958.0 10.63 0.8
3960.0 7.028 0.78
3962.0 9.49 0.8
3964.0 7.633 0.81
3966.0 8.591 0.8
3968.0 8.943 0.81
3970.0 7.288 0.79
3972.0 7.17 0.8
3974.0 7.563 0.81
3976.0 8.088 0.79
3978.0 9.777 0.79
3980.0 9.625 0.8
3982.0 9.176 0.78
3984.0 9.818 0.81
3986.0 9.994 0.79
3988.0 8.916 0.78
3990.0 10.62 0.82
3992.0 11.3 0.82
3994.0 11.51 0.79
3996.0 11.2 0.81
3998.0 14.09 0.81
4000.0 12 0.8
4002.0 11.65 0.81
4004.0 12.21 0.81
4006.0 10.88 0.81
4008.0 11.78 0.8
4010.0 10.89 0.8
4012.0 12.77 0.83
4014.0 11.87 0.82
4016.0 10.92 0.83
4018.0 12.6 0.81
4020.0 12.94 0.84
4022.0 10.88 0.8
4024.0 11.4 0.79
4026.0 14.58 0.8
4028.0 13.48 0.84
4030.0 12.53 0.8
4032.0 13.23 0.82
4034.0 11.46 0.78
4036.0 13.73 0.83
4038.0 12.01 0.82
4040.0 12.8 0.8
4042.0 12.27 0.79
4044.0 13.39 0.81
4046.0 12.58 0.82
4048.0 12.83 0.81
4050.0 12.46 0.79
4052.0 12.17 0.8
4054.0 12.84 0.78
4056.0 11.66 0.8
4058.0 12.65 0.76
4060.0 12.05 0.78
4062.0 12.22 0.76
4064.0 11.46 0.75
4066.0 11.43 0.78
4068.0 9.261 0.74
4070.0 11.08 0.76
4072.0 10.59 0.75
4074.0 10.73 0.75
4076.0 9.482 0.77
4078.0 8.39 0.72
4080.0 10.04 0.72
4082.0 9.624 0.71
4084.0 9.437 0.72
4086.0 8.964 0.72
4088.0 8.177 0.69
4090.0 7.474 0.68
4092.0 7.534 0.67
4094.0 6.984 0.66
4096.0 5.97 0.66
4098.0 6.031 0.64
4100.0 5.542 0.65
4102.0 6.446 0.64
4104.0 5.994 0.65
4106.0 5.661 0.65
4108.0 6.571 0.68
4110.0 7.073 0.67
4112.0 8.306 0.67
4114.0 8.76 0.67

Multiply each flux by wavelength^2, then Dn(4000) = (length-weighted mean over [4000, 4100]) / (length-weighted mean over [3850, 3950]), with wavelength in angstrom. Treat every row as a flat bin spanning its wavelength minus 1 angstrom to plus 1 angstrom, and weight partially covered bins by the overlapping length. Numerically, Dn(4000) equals 1.05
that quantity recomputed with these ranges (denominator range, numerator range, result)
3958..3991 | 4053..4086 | 1.28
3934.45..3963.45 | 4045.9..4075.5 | 1.14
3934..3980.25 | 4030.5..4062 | 1.32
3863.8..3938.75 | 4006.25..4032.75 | 1.17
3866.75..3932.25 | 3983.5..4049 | 1.15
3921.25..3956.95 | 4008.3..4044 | 1.11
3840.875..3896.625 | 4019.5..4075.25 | 1.25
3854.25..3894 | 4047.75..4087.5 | 1.13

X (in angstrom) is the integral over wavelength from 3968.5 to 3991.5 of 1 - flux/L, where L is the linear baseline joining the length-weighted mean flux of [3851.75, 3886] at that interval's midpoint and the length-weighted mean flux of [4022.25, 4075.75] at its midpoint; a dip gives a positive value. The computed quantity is 5.3 angstrom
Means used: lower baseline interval 10.9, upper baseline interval 12.1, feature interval 8.96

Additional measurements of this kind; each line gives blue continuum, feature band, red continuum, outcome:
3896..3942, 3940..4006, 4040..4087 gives 8.5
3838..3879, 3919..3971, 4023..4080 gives 3.0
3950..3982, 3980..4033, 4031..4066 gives -4.5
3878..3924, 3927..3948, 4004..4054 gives -0.9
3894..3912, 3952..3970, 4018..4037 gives 4.2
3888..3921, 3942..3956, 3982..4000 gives 0.0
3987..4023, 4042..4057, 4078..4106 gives -4.8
